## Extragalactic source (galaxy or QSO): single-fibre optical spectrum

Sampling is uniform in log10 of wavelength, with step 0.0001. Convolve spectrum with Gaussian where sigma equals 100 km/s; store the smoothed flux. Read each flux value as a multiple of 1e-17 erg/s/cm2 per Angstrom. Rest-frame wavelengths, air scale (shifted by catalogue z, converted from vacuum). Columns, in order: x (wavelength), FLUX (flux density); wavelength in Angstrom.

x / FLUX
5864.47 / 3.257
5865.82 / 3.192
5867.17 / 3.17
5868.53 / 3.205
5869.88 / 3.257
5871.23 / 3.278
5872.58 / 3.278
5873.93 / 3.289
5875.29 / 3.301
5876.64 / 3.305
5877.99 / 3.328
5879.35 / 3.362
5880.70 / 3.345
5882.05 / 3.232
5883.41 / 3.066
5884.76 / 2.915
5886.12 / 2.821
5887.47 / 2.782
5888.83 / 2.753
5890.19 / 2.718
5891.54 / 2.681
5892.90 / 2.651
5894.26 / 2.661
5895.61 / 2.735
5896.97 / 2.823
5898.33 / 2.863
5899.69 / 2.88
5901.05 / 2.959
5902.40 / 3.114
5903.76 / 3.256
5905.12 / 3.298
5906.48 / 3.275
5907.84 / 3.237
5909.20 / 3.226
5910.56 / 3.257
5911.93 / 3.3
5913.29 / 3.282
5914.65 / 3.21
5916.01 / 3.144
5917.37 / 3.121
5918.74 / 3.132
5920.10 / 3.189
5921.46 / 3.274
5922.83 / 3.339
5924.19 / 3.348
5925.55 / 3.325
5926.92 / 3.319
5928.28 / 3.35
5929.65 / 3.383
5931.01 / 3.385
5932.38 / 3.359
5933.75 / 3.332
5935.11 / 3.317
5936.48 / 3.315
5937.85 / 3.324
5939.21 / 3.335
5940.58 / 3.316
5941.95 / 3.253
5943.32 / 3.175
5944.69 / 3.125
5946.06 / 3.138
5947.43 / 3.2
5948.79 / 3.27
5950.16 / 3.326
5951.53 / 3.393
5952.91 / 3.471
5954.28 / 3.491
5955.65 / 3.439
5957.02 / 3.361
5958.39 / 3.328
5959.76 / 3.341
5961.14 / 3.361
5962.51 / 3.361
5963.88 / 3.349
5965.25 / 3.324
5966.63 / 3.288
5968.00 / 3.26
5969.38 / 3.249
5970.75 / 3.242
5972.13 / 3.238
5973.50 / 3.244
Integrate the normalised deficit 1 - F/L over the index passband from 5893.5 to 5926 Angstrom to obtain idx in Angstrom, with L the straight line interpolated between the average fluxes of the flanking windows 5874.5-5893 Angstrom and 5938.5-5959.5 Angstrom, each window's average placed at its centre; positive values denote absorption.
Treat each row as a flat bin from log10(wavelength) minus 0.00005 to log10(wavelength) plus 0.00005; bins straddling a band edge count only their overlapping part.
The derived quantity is 0.1 Angstrom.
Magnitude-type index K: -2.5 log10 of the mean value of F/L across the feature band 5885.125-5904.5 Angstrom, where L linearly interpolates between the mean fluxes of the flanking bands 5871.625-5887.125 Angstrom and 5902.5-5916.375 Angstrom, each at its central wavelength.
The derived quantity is 0.138 mag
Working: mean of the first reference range 3.2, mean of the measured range 2.84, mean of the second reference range 3.24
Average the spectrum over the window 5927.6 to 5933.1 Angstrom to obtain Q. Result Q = 3.37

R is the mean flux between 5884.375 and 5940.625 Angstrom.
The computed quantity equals 3.13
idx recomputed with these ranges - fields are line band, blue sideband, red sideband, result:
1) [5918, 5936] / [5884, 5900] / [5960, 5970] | -1.7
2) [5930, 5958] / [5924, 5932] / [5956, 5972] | 0.2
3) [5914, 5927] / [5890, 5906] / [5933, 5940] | -0.4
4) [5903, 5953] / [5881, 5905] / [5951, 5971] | -2.4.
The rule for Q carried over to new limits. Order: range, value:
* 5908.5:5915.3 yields 3.25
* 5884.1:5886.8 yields 2.87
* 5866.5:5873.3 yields 3.24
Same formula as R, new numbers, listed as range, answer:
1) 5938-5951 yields 3.24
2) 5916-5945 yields 3.28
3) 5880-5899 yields 2.86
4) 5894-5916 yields 3.1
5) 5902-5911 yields 3.24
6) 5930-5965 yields 3.32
